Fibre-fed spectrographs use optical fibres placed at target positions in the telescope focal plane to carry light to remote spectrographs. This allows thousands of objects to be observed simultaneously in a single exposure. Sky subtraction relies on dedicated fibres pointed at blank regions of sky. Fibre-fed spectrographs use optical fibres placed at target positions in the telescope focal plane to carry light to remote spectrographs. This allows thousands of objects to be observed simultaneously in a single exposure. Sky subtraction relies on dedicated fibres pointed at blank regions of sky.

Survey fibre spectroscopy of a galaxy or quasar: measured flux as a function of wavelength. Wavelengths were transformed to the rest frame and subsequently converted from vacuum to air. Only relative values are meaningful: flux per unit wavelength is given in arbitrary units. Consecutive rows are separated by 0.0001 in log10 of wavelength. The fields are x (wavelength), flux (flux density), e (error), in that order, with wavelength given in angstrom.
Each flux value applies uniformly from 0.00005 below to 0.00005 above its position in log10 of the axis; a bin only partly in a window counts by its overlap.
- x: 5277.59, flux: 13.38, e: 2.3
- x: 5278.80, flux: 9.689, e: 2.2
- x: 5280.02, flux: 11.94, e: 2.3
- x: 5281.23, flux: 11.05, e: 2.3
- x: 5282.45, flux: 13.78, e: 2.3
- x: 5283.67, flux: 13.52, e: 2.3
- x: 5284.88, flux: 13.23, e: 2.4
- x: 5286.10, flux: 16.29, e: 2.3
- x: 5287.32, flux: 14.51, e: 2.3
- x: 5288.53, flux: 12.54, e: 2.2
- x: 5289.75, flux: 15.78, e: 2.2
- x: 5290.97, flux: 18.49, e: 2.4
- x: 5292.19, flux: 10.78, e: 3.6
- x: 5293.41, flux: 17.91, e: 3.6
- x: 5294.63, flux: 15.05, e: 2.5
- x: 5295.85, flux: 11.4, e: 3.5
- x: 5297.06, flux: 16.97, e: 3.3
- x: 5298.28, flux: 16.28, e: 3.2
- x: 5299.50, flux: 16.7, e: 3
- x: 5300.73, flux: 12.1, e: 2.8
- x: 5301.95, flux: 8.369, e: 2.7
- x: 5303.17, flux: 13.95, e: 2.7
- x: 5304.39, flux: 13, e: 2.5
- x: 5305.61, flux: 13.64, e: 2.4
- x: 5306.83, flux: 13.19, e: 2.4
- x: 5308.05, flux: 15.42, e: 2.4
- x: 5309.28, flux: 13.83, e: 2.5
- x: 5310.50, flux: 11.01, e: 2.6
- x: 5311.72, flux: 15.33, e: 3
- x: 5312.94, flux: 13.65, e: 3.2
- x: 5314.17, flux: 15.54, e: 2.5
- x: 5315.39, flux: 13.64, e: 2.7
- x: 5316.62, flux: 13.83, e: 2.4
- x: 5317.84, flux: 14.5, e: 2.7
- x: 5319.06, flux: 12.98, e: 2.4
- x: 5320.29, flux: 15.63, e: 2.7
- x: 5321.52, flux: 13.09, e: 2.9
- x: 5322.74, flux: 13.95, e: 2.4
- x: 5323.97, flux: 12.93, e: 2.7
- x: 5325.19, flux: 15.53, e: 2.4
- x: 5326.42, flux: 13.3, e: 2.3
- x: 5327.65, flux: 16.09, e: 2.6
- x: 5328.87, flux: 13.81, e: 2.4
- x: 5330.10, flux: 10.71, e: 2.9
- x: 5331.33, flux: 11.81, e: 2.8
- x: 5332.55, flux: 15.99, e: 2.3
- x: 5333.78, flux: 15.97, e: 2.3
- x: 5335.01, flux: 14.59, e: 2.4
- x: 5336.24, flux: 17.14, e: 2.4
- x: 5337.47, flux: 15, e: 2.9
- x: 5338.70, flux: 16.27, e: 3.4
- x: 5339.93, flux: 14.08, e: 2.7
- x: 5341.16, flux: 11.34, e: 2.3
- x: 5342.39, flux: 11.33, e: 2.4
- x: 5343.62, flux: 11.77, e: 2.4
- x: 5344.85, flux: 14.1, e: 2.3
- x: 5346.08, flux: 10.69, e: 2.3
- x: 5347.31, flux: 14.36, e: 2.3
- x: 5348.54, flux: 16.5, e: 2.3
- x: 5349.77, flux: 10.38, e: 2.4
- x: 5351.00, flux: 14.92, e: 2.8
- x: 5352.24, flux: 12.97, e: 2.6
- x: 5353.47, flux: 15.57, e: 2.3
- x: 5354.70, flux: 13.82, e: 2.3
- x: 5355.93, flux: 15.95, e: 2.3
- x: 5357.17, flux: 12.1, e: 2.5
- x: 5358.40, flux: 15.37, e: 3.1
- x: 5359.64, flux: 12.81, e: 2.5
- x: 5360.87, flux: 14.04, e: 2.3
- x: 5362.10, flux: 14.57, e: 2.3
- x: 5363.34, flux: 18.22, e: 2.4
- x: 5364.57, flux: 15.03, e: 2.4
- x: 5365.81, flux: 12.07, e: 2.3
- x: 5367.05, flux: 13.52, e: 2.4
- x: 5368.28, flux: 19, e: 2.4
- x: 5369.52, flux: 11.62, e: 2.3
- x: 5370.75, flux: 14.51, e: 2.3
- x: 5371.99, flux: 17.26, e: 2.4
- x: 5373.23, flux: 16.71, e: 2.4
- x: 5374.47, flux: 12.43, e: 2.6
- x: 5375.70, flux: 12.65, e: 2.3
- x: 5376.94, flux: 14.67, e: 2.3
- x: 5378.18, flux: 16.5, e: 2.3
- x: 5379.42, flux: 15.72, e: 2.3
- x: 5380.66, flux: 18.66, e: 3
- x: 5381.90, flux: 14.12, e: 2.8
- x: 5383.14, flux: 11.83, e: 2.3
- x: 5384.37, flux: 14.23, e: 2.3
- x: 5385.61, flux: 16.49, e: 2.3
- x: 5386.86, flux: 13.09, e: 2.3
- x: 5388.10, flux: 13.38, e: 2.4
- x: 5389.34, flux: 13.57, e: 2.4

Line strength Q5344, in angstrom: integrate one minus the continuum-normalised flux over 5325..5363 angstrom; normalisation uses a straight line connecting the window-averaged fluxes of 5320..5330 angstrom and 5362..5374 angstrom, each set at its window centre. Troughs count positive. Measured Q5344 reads 1.6 angstrom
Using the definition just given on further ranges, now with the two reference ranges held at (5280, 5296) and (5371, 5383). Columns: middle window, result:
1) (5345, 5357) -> 0.9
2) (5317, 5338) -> 0.5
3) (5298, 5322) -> 1.1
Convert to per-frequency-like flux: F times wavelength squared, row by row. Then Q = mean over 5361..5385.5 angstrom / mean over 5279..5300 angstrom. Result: 1.1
